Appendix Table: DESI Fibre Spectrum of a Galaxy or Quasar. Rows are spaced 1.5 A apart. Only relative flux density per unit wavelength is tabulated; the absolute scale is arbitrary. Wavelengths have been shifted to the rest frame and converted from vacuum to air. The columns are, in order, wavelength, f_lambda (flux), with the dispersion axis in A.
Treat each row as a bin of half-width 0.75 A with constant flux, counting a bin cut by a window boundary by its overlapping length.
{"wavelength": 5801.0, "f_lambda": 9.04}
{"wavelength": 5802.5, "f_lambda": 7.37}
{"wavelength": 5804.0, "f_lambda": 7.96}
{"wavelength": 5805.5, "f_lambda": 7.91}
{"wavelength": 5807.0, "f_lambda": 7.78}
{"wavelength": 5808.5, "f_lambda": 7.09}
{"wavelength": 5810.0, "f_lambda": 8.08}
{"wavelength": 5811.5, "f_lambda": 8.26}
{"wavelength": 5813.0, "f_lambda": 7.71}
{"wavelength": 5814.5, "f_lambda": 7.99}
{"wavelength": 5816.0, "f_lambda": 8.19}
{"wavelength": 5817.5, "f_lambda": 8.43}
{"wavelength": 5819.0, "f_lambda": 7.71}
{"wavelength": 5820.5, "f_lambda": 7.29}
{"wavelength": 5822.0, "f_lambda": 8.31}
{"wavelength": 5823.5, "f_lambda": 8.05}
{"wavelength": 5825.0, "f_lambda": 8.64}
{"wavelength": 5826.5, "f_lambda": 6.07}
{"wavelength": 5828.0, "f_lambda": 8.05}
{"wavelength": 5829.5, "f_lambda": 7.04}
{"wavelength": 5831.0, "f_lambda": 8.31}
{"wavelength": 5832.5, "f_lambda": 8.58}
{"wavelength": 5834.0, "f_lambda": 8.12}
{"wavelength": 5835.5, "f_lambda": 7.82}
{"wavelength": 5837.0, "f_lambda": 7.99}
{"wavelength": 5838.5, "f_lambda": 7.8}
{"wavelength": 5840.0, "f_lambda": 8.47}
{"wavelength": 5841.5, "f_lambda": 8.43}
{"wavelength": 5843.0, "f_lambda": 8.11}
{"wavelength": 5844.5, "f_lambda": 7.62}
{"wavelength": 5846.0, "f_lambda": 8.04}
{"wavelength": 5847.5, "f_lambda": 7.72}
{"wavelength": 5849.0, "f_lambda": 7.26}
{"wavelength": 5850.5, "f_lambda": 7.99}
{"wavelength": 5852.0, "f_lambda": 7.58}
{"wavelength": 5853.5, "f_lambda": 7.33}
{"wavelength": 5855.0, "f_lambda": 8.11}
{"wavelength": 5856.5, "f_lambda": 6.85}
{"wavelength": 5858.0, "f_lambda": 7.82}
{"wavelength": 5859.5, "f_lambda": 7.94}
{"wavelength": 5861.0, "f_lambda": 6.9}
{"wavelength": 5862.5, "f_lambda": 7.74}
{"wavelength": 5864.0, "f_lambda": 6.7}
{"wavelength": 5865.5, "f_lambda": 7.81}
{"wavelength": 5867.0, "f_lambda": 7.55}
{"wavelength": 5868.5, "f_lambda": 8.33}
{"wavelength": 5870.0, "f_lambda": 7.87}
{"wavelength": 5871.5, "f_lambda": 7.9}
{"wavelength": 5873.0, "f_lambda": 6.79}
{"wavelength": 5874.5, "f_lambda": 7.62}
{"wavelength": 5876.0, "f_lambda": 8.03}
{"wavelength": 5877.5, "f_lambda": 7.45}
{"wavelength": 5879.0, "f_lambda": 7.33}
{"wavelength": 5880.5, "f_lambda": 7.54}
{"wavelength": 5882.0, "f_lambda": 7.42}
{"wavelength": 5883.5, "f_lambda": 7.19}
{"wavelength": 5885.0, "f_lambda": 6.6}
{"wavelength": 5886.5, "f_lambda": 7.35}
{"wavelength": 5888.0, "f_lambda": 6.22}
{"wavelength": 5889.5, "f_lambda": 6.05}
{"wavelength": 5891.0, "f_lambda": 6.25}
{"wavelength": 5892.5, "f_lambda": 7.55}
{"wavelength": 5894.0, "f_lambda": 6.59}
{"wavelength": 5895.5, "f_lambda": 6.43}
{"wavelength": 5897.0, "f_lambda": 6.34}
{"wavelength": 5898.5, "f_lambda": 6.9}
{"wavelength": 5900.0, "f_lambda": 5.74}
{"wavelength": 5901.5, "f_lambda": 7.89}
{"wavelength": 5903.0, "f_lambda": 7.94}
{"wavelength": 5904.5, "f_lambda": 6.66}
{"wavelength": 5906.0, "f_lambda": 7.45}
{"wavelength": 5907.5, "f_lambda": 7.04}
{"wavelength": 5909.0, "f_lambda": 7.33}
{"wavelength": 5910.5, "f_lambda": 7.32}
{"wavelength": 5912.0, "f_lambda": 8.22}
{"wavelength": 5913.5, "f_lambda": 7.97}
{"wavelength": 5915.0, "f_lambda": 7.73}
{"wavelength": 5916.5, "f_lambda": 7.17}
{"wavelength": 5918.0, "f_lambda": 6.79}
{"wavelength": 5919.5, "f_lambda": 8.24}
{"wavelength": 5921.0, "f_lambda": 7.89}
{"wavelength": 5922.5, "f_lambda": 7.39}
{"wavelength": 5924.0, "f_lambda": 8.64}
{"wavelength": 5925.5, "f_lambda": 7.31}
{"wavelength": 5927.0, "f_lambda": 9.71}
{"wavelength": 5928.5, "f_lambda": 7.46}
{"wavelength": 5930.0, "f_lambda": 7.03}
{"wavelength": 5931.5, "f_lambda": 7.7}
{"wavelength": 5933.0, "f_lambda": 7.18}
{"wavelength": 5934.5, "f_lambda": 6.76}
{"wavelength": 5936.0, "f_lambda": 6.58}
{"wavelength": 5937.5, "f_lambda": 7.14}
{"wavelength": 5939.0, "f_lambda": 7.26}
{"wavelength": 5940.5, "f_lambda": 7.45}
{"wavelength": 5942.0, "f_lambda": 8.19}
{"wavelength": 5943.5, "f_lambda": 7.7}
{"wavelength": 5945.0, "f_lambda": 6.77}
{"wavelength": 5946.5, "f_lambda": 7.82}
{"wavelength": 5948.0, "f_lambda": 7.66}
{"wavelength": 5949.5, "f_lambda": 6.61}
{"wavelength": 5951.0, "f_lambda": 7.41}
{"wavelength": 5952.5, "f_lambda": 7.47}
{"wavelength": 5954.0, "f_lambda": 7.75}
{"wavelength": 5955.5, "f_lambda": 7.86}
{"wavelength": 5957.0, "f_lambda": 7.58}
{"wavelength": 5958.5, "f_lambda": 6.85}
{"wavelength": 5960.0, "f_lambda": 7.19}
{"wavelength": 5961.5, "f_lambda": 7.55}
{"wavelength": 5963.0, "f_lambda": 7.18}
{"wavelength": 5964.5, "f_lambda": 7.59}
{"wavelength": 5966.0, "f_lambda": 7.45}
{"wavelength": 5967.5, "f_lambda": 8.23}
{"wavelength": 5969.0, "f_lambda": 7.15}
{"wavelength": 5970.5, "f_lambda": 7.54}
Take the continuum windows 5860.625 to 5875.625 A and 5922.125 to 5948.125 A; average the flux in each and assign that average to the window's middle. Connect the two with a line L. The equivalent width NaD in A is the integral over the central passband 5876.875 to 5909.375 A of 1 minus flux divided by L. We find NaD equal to 2.52 A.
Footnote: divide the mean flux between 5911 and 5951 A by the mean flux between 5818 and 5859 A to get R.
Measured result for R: 0.96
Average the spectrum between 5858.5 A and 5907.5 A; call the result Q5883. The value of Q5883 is 7.19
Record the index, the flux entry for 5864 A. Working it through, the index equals 6.7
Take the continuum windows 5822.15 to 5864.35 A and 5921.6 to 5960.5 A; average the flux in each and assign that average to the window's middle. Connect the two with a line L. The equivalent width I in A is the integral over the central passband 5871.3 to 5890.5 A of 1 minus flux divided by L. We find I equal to 1.26 A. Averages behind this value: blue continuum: 7.77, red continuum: 7.48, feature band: 7.16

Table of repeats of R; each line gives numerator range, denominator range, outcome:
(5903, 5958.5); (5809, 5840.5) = 0.95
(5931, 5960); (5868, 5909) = 1.03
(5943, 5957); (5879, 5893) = 1.08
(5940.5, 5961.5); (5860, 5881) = 0.99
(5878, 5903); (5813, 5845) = 0.86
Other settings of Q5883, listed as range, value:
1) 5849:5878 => 7.59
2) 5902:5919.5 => 7.46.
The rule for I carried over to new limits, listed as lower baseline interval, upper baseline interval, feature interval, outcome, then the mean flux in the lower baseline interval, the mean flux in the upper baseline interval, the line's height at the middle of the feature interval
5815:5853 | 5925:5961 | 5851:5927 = 3.0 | 7.9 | 7.44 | 7.67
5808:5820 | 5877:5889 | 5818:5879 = -1.8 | 7.94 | 7.11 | 7.52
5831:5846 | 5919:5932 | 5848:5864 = 1.1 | 8.11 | 7.93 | 8.07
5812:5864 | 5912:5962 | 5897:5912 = 0.9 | 7.81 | 7.52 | 7.62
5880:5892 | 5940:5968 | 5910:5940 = -1.6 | 6.83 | 7.48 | 7.2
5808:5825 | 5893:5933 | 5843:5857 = 0.2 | 7.96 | 7.41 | 7.77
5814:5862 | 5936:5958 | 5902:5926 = -0.1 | 7.83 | 7.44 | 7.56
